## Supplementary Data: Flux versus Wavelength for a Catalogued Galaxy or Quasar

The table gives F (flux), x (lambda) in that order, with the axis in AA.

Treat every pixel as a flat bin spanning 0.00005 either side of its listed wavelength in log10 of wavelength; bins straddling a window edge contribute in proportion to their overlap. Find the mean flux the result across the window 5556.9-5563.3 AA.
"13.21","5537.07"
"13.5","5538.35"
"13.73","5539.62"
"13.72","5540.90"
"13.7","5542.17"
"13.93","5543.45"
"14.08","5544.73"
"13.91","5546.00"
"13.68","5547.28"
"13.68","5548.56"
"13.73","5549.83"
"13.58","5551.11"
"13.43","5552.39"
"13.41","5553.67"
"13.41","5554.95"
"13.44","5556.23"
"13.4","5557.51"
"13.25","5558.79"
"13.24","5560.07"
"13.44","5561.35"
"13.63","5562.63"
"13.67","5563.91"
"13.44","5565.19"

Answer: 13.4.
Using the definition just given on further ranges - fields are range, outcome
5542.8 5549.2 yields 13.9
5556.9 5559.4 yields 13.3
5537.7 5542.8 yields 13.7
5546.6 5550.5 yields 13.7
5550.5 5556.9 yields 13.4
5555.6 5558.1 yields 13.4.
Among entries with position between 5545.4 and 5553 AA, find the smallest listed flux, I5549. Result 13.43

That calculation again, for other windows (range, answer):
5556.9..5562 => 13.24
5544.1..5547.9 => 13.68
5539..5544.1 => 13.7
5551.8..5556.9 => 13.41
